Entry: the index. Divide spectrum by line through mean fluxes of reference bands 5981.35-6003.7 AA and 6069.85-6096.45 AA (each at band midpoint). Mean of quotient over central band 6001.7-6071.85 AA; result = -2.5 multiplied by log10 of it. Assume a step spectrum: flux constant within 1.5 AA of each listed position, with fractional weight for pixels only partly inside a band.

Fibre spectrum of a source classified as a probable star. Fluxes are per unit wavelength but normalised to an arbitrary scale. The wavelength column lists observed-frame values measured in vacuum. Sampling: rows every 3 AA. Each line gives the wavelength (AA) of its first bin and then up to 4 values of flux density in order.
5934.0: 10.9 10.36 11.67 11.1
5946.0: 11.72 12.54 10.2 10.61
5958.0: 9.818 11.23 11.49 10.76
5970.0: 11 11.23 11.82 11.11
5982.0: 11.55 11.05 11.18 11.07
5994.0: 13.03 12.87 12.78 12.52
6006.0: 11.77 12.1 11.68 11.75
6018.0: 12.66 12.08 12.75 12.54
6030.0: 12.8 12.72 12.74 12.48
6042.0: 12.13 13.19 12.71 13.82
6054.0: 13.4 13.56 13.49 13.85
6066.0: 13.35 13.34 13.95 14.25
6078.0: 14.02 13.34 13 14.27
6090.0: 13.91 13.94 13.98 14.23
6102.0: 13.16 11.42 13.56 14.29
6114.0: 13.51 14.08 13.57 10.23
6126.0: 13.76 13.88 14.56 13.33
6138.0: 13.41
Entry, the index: 0.01 mag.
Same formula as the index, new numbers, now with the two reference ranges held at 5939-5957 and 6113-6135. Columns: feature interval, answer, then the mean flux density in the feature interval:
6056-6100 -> -0.08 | 13.8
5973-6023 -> -0.01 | 11.9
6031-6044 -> -0.02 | 12.6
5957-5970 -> 0.05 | 10.9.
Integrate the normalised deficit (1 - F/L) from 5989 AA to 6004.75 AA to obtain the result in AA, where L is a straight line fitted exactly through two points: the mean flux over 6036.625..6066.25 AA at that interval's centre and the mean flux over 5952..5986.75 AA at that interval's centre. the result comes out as -0.9 AA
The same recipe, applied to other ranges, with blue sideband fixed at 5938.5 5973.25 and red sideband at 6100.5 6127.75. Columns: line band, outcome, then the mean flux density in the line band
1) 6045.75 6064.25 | -1.7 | 13.5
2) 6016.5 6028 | -0.6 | 12.5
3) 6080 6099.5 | -1.6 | 13.8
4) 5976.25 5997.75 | -0.3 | 11.7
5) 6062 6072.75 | -0.9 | 13.6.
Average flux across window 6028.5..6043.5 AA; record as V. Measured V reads 12.6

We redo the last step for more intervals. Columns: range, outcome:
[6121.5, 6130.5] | 12.6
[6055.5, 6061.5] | 13.5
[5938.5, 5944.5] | 11.4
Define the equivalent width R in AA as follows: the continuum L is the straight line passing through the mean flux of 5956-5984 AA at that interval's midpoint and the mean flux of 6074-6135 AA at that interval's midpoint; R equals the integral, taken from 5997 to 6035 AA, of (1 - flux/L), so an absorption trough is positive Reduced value -1.4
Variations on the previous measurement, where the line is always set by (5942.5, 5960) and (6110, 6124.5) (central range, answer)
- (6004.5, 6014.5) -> -0.1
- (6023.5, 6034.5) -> -0.7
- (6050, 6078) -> -2.8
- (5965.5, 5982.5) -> 0.1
